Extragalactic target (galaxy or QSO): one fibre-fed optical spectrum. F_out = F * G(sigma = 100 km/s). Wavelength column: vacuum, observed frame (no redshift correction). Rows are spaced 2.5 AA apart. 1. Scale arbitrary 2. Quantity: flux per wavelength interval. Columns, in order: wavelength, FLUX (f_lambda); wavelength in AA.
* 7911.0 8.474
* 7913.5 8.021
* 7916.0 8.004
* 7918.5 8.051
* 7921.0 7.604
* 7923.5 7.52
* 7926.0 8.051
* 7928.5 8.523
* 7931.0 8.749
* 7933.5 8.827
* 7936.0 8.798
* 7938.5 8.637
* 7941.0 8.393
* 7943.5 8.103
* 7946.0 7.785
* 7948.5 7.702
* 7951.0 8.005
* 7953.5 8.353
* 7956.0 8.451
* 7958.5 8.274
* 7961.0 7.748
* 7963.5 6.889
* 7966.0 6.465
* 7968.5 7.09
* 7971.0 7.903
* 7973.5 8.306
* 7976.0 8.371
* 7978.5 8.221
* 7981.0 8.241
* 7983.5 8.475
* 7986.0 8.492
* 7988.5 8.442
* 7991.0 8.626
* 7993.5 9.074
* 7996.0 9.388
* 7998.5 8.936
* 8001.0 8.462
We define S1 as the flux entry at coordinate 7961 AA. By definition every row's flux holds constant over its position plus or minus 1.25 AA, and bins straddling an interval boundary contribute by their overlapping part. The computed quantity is 7.748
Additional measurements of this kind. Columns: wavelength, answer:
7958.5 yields 8.274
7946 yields 7.785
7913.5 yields 8.021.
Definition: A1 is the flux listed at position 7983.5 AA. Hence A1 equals 8.475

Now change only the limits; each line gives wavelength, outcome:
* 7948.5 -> 7.702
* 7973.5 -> 8.306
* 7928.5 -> 8.523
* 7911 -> 8.474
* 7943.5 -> 8.103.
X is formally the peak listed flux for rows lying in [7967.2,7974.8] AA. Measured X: 8.306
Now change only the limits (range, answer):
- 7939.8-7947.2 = 8.393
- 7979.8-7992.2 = 8.626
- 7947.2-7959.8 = 8.451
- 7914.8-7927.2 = 8.051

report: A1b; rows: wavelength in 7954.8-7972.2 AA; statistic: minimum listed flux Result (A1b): 6.465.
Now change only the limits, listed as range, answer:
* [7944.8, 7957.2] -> 7.702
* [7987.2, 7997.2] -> 8.442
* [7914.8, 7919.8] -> 8.004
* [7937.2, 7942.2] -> 8.393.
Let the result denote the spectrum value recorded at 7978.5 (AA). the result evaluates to 8.221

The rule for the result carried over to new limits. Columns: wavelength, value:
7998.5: 8.936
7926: 8.051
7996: 9.388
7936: 8.798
